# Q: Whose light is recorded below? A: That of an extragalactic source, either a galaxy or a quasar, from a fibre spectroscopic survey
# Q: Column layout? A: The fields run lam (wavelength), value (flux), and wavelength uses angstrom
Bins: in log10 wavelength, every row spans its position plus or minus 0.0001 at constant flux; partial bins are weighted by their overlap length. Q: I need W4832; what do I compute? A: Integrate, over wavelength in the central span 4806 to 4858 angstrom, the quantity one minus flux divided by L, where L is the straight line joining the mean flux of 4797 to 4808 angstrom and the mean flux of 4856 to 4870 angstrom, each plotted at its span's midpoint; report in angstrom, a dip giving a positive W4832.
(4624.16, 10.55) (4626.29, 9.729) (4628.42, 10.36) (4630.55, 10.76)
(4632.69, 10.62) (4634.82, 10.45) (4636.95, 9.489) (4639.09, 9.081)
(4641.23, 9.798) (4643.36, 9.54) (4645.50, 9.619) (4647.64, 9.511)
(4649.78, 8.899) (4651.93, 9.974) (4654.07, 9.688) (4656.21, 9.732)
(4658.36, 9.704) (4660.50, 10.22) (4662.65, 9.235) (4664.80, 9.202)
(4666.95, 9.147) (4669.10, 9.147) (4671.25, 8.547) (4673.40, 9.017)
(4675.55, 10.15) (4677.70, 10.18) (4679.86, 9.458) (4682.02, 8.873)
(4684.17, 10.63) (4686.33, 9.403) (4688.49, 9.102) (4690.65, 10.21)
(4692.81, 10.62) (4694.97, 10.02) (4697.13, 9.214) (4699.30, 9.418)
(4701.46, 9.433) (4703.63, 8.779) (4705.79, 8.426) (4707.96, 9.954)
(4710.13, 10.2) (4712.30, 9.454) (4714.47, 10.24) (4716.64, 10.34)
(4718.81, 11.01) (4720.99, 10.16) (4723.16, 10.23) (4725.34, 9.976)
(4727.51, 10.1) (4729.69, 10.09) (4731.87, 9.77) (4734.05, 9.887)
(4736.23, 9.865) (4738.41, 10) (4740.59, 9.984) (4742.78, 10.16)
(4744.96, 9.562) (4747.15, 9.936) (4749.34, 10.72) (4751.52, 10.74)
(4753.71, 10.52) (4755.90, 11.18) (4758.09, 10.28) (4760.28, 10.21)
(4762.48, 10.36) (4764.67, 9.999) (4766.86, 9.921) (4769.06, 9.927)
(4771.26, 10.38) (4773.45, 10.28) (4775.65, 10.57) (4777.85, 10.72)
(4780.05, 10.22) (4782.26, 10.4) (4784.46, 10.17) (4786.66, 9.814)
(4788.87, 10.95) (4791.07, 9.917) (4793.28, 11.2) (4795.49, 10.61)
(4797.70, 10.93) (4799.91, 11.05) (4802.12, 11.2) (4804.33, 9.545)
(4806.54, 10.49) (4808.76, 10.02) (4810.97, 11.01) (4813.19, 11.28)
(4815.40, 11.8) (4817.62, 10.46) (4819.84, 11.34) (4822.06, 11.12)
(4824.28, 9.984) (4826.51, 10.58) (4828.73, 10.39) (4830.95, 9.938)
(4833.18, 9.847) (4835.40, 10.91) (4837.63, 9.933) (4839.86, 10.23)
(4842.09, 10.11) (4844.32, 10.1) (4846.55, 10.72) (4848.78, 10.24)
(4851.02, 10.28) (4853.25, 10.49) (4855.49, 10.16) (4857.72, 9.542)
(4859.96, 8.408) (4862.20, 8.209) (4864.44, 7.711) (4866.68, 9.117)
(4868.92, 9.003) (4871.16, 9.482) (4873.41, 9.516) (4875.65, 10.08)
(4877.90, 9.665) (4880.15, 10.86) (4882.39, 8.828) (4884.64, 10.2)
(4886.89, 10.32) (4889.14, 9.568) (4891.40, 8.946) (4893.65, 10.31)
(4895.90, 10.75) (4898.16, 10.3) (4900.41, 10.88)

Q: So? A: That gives -4.2 angstrom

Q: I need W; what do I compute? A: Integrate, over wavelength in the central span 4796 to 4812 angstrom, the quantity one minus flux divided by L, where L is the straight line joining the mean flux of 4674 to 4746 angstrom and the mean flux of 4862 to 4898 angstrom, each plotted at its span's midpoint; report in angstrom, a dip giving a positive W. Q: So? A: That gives -1.5 angstrom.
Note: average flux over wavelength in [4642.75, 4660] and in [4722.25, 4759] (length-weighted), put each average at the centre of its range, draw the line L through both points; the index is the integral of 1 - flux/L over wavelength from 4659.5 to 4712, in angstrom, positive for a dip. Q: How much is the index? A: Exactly 1.61 angstrom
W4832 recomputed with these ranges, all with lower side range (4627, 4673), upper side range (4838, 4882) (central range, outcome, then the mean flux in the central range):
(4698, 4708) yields 0.5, 9.12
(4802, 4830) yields -3.0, 10.7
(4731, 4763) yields -1.8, 10.2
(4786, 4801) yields -1.6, 10.7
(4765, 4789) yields -1.5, 10.3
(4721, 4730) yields -0.4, 10.1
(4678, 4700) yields -0.2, 9.71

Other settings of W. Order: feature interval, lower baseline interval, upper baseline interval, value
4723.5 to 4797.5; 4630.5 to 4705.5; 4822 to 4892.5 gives -4.3 angstrom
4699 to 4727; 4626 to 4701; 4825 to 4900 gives -0.3 angstrom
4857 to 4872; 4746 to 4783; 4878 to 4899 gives 2.0 angstrom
